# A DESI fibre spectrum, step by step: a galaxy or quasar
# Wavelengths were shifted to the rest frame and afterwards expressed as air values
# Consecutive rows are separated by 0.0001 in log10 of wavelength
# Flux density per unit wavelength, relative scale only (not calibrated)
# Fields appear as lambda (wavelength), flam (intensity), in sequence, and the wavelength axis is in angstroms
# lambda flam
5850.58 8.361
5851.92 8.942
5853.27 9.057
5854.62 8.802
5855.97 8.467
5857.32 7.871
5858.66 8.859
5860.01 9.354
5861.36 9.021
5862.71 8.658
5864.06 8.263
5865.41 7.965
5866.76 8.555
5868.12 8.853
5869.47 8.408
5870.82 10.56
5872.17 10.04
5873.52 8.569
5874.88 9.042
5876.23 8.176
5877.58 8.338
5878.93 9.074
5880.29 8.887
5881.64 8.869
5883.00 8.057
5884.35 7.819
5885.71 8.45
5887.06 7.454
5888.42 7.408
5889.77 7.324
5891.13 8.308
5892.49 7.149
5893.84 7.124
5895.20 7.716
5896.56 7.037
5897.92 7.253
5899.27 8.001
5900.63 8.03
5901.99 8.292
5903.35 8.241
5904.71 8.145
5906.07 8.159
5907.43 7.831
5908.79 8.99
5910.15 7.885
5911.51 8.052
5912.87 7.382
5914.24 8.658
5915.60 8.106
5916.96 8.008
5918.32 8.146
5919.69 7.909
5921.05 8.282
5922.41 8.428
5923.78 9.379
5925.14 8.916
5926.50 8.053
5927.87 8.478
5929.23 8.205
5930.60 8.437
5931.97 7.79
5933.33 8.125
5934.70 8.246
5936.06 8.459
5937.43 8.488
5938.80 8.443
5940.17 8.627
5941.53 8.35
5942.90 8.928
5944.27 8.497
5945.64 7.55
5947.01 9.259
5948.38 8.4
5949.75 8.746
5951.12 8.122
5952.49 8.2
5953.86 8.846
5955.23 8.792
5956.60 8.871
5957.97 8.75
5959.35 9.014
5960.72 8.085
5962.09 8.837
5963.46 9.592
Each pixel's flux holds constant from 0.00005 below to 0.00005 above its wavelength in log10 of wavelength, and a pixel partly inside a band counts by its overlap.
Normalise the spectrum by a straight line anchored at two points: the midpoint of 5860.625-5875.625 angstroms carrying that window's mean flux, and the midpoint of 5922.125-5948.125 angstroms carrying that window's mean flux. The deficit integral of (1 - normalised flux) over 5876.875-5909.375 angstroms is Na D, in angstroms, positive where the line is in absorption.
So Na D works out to 2.7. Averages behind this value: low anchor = 8.9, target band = 8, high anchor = 8.45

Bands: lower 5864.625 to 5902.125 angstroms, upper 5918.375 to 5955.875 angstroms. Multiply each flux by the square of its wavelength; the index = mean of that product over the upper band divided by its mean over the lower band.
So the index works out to 1.04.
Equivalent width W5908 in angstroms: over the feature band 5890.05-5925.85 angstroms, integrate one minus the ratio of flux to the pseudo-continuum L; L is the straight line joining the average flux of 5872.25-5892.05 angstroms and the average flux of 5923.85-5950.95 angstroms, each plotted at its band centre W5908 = 1.38 angstroms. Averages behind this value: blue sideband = 8.31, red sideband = 8.44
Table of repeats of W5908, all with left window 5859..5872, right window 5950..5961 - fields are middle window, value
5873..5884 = 0.3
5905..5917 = 0.9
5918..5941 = 0.8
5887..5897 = 1.5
